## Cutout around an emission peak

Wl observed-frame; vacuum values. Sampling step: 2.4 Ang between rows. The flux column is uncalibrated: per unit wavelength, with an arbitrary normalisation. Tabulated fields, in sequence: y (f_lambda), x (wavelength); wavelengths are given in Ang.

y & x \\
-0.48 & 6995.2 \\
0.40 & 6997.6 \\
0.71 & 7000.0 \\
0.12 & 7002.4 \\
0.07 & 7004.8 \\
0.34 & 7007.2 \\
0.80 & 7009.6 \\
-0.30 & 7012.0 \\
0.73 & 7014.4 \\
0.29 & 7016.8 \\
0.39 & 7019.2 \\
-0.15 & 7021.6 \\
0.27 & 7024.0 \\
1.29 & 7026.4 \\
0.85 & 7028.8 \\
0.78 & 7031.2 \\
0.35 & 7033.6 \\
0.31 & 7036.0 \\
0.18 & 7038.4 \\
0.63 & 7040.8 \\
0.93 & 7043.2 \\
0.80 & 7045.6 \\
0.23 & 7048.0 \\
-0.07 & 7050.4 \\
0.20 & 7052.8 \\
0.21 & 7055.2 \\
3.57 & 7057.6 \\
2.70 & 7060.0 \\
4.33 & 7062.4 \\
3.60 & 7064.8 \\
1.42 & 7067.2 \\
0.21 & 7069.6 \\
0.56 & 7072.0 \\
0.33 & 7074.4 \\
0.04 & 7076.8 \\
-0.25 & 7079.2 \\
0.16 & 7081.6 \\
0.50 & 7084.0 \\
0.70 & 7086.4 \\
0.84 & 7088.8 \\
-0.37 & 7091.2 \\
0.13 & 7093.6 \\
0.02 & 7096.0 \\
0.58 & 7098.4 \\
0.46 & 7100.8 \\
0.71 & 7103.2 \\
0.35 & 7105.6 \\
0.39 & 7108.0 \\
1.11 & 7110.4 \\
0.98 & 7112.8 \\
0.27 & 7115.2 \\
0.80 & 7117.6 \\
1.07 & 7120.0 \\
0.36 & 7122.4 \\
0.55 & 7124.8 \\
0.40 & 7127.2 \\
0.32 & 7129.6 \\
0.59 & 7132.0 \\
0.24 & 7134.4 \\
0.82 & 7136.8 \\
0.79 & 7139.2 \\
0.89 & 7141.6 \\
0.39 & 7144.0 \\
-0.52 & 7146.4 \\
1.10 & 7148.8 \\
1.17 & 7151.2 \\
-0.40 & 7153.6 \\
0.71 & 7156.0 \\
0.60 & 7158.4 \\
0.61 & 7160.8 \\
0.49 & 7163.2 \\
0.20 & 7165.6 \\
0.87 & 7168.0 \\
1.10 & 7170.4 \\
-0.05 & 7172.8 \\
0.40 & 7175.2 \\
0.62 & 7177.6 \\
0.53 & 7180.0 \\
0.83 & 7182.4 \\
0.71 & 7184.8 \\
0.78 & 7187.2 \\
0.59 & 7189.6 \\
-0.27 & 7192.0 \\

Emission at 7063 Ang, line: [O II]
